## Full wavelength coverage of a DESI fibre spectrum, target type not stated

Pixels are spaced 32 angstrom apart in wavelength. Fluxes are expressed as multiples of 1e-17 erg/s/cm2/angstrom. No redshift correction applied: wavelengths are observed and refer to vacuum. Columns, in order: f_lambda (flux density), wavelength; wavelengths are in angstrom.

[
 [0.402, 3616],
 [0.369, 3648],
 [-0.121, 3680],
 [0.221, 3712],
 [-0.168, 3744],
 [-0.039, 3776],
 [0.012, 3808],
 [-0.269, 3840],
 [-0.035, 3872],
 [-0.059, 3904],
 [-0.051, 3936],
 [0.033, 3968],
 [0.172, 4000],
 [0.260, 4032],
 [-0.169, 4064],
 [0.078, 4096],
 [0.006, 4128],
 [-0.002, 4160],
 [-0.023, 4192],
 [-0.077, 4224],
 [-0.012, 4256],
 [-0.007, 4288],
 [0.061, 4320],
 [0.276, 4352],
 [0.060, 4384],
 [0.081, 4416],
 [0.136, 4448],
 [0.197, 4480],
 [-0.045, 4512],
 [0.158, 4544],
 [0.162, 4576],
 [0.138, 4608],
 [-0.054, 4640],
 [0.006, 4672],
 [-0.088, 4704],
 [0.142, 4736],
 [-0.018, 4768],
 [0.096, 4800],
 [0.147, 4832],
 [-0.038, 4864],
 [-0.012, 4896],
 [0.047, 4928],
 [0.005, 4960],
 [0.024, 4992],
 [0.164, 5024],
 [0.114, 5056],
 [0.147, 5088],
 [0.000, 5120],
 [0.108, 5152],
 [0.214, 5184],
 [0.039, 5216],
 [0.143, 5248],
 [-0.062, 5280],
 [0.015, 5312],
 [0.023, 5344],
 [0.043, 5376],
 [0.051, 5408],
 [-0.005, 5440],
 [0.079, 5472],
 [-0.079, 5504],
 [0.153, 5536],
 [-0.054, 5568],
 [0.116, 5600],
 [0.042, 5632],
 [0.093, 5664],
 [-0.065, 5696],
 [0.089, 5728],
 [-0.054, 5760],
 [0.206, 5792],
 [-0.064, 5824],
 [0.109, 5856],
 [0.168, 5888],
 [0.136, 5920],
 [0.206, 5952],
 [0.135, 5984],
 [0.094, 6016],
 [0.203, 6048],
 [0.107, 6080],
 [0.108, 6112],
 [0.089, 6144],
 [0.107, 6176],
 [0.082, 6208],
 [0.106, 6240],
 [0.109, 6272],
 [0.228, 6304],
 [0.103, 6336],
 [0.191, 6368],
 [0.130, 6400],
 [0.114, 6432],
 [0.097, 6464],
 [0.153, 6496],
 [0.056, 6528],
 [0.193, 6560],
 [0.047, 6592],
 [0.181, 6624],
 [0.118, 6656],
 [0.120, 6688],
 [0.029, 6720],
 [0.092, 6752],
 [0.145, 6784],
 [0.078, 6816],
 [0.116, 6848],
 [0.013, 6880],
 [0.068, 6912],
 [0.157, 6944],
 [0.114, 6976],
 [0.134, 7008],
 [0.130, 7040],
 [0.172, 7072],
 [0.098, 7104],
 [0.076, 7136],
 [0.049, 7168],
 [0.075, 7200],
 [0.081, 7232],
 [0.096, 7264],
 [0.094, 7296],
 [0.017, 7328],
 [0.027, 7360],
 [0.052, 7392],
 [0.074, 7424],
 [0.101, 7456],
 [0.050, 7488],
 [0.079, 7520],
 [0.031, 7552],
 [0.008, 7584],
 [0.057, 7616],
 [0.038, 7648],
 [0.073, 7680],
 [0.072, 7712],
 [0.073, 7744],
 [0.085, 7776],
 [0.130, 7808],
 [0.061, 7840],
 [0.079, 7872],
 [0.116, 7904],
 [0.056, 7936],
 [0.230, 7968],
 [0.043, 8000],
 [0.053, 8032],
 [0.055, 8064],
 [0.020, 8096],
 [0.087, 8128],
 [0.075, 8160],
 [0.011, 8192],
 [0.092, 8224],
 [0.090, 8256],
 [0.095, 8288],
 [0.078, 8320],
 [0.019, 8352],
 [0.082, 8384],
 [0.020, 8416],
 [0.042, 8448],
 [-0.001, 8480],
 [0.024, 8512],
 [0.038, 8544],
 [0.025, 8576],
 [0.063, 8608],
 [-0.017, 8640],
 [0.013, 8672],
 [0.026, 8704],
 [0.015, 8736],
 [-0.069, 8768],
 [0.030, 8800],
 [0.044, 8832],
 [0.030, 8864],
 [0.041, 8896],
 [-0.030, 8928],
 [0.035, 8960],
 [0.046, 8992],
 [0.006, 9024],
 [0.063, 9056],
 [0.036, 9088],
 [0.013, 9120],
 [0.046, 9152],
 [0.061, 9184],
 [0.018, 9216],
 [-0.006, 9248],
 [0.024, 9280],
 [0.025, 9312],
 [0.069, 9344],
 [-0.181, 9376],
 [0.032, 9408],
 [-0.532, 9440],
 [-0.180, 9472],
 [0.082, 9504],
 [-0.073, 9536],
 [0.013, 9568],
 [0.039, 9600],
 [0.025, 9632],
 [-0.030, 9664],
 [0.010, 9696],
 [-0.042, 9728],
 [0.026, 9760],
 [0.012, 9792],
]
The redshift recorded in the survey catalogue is 0.593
